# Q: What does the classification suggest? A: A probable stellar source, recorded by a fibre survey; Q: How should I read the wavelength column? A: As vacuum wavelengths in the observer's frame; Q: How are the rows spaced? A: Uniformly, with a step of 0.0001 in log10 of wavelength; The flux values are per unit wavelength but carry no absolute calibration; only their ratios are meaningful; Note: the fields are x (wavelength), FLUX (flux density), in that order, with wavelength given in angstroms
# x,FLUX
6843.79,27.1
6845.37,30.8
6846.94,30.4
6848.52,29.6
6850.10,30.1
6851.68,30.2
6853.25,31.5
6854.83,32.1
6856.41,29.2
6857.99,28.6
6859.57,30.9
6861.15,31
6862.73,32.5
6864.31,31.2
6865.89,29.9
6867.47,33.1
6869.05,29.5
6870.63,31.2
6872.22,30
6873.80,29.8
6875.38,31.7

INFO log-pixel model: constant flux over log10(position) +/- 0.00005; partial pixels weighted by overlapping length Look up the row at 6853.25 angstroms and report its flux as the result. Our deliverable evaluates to 31.5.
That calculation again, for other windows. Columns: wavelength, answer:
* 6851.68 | 30.2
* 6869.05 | 29.5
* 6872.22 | 30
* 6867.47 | 33.1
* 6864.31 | 31.2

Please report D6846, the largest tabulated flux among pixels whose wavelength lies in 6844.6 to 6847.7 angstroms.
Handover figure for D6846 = 30.8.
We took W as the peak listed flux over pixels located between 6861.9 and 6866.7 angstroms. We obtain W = 32.5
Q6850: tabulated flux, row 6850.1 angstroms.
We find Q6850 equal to 30.1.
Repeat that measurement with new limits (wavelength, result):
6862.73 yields 32.5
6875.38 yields 31.7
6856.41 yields 29.2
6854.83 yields 32.1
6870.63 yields 31.2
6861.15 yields 31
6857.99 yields 28.6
